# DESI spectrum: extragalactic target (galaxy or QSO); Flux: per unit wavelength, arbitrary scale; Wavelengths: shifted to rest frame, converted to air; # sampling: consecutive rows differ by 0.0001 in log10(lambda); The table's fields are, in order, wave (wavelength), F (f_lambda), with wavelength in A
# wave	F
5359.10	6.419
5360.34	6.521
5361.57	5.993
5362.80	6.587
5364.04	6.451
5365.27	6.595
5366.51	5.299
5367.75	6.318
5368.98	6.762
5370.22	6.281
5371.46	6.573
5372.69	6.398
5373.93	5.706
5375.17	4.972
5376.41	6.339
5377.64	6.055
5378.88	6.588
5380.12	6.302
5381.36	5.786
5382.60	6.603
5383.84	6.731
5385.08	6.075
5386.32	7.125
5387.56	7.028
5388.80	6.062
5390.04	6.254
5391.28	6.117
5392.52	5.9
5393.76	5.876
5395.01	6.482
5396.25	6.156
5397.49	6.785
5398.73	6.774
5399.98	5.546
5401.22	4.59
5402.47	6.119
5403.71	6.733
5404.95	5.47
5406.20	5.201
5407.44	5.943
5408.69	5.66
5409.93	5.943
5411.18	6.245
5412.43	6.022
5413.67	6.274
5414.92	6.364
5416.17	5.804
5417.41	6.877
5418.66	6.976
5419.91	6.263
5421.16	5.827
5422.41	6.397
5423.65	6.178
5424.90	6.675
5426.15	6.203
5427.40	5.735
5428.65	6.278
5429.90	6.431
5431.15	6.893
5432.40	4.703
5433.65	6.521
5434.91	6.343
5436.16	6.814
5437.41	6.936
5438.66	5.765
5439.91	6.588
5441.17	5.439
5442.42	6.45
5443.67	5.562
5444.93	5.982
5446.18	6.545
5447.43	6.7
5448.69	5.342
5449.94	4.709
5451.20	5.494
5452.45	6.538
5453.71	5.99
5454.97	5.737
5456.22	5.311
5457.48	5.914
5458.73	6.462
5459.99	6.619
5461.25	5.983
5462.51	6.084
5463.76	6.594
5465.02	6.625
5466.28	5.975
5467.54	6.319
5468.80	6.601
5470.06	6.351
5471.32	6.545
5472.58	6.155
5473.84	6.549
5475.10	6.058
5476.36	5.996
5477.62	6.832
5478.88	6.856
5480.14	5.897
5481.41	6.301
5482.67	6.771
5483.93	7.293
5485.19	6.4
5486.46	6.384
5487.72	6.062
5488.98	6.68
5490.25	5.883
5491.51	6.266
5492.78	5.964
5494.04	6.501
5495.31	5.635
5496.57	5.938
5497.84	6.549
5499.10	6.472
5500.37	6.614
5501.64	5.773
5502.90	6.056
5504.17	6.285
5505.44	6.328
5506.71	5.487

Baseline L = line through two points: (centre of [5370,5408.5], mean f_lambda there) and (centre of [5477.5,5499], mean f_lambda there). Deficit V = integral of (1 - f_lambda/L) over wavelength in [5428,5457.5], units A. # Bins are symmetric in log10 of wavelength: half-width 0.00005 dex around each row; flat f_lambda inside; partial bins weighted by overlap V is 1.0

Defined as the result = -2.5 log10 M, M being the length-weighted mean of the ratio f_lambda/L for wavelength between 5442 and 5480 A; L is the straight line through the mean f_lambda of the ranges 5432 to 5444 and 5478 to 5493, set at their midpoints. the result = 0.02 mag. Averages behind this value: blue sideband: 6.15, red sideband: 6.41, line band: 6.16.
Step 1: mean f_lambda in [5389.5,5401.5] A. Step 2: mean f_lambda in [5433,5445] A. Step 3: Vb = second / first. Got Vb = 1.0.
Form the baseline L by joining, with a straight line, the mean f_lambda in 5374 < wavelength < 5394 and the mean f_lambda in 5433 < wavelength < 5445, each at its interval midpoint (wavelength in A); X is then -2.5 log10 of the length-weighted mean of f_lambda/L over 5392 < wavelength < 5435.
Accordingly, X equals 0.02 mag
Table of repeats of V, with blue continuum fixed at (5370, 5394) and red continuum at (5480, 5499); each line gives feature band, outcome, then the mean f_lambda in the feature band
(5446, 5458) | 0.9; 5.8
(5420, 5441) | 0.1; 6.25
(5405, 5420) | 0.4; 6.1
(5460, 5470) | -0.1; 6.33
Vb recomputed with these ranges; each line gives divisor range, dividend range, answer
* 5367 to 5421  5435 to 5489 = 1.01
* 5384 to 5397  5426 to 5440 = 0.99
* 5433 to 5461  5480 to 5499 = 1.04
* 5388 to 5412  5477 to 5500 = 1.06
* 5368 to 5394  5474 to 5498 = 1.01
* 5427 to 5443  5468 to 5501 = 1.02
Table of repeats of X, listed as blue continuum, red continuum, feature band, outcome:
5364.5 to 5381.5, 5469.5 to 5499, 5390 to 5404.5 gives 0.02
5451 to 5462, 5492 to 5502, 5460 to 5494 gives -0.05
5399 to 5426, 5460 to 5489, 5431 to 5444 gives 0.01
